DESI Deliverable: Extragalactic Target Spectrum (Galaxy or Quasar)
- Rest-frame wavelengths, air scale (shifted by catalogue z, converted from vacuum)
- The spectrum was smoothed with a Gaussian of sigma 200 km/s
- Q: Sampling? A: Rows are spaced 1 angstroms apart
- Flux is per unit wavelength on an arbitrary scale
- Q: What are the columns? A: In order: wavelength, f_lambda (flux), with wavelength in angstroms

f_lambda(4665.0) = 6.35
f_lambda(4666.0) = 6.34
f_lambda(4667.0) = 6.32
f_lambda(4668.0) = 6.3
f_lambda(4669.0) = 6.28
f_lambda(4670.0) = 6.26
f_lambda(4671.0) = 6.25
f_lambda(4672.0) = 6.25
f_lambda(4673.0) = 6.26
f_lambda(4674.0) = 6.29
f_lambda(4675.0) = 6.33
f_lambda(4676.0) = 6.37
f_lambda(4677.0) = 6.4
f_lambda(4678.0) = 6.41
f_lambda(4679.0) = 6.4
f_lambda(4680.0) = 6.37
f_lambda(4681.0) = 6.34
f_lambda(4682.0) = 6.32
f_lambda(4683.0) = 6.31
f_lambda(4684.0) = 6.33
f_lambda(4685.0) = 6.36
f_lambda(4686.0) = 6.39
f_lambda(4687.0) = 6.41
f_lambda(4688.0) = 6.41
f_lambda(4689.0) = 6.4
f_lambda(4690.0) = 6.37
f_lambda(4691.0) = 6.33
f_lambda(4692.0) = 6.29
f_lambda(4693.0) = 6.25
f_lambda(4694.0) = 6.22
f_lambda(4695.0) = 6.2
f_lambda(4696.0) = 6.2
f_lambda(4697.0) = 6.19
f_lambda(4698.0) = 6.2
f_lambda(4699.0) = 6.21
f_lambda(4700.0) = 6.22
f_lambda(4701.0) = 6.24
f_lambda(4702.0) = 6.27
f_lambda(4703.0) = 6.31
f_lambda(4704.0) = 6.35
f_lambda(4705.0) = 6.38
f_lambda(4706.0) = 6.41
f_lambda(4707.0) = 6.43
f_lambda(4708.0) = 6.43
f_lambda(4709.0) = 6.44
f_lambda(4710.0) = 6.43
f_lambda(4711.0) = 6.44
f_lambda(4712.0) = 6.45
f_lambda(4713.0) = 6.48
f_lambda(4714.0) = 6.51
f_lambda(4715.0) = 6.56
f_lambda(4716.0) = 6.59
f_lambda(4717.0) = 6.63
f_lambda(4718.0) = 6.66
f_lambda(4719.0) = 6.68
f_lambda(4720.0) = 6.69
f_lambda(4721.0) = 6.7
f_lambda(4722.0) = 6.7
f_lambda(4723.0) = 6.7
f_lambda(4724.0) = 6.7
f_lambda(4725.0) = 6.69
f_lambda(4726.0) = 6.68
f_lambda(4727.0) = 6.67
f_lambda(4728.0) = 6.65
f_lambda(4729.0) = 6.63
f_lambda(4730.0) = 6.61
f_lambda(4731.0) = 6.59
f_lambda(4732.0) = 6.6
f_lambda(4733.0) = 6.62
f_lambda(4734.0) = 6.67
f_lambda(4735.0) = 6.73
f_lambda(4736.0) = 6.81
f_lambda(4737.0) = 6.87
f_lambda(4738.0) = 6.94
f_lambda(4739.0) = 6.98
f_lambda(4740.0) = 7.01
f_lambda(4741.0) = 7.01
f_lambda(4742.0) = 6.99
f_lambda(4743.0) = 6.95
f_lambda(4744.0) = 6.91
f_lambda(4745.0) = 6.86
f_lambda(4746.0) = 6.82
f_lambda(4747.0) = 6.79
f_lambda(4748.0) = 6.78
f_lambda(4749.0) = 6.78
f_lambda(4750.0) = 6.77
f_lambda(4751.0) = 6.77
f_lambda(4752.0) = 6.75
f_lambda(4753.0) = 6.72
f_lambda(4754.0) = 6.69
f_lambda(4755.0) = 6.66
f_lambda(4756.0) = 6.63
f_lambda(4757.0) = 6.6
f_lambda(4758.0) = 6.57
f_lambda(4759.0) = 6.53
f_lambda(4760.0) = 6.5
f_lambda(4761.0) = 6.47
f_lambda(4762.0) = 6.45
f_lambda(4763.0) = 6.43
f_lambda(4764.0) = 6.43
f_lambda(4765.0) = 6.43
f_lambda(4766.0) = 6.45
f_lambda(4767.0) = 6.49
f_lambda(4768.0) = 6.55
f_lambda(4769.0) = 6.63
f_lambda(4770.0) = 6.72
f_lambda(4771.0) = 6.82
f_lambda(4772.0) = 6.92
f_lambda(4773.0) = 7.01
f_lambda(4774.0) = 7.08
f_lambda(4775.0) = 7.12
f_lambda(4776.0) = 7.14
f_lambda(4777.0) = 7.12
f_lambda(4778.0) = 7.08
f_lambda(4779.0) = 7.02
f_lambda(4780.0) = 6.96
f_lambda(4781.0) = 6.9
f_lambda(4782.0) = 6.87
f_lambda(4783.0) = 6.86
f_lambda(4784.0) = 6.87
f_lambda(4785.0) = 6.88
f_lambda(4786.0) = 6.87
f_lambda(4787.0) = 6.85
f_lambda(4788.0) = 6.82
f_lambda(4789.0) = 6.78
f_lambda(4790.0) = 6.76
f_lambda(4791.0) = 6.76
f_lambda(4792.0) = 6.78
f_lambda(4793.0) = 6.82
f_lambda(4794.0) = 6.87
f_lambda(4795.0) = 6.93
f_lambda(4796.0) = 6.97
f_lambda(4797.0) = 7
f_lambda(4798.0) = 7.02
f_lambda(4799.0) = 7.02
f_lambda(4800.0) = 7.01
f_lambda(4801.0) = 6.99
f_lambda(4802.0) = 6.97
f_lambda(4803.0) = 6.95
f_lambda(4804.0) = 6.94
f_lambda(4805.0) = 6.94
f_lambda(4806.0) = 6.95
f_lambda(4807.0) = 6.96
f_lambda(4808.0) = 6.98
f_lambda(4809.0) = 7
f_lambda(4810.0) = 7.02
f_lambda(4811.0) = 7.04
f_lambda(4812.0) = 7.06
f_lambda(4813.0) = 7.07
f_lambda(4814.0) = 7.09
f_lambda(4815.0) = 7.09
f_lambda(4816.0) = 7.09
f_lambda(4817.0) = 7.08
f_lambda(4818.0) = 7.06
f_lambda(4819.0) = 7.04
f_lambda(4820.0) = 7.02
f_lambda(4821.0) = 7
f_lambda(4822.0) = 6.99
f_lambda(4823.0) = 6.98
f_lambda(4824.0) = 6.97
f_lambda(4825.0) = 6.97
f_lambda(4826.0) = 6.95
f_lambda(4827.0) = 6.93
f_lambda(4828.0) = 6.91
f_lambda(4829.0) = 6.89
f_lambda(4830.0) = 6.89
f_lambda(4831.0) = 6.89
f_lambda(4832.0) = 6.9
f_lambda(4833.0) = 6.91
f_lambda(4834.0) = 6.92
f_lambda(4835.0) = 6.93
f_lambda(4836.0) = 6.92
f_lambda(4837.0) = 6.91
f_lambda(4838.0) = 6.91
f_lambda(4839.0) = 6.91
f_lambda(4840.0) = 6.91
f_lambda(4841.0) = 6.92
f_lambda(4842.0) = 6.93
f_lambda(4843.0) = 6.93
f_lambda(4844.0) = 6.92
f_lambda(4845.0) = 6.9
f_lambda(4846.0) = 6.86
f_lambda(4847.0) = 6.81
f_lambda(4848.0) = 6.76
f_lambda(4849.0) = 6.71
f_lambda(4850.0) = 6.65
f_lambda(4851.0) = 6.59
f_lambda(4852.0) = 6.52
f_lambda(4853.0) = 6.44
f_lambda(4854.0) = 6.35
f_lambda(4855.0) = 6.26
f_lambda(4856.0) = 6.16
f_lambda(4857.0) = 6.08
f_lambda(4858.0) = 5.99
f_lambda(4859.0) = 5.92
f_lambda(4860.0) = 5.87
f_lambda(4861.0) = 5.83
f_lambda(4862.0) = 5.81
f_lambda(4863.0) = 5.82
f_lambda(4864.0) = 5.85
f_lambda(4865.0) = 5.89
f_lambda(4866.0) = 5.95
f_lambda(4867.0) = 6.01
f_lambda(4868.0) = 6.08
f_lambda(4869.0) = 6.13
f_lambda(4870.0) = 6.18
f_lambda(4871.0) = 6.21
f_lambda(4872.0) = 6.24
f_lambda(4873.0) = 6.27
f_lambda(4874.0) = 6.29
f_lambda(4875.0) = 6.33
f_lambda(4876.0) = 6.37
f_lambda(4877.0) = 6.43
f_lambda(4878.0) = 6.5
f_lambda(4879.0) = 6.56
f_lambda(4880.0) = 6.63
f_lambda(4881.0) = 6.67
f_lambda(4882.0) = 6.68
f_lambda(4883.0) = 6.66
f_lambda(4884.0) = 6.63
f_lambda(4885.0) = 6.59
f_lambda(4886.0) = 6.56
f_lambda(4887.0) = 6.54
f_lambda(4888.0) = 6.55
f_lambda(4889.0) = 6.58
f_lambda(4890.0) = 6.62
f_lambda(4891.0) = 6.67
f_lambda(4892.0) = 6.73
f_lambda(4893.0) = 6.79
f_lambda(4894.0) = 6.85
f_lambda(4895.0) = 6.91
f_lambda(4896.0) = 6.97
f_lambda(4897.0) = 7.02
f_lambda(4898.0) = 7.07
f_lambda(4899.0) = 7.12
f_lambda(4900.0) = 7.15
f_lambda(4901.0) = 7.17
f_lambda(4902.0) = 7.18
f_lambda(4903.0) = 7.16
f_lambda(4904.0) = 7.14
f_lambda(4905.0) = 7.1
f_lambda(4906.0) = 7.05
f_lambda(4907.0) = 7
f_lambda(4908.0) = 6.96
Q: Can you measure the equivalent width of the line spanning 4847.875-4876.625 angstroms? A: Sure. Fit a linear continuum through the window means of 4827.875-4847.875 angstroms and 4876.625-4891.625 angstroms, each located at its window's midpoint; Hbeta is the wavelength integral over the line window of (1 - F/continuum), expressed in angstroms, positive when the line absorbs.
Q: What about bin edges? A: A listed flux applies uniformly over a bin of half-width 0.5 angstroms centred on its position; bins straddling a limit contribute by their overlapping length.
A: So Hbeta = 2.36 angstroms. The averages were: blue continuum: 6.9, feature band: 6.19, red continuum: 6.59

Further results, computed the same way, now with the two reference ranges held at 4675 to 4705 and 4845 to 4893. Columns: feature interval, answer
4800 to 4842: -4.1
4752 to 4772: -0.8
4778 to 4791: -1.1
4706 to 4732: -1.1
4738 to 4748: -0.9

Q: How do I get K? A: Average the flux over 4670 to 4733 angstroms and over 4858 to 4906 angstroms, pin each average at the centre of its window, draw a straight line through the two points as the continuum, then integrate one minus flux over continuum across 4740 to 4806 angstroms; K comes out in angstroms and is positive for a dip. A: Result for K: -3.6 angstroms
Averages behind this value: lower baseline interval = 6.43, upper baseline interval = 6.52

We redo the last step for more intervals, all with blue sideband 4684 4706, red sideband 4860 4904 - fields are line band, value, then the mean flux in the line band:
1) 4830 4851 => -1.3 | 6.87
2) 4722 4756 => -2.2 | 6.77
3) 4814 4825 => -1.0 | 7.03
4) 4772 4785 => -1.2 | 6.99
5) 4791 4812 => -1.7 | 6.96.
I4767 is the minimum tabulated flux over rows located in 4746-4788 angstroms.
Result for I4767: 6.43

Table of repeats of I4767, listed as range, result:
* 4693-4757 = 6.19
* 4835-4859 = 5.92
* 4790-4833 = 6.76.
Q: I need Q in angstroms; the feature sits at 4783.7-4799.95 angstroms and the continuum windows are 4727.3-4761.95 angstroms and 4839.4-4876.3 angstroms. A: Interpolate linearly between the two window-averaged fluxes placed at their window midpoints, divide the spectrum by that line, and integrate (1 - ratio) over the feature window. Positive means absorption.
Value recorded -0.8 angstroms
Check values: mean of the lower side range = 6.74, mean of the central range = 6.88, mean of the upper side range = 6.35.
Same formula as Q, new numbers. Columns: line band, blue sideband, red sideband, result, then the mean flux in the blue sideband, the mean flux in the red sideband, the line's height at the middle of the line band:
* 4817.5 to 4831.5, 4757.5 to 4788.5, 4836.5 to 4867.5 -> -0.9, 6.77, 6.43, 6.55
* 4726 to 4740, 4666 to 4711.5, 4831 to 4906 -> -0.7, 6.32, 6.59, 6.39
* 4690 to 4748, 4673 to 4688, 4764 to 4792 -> -0.2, 6.36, 6.83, 6.55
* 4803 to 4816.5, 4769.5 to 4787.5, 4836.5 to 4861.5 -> -0.5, 6.95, 6.56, 6.78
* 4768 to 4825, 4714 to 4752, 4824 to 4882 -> -2.8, 6.75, 6.52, 6.63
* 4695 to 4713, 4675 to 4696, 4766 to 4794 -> 0.3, 6.34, 6.86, 6.44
